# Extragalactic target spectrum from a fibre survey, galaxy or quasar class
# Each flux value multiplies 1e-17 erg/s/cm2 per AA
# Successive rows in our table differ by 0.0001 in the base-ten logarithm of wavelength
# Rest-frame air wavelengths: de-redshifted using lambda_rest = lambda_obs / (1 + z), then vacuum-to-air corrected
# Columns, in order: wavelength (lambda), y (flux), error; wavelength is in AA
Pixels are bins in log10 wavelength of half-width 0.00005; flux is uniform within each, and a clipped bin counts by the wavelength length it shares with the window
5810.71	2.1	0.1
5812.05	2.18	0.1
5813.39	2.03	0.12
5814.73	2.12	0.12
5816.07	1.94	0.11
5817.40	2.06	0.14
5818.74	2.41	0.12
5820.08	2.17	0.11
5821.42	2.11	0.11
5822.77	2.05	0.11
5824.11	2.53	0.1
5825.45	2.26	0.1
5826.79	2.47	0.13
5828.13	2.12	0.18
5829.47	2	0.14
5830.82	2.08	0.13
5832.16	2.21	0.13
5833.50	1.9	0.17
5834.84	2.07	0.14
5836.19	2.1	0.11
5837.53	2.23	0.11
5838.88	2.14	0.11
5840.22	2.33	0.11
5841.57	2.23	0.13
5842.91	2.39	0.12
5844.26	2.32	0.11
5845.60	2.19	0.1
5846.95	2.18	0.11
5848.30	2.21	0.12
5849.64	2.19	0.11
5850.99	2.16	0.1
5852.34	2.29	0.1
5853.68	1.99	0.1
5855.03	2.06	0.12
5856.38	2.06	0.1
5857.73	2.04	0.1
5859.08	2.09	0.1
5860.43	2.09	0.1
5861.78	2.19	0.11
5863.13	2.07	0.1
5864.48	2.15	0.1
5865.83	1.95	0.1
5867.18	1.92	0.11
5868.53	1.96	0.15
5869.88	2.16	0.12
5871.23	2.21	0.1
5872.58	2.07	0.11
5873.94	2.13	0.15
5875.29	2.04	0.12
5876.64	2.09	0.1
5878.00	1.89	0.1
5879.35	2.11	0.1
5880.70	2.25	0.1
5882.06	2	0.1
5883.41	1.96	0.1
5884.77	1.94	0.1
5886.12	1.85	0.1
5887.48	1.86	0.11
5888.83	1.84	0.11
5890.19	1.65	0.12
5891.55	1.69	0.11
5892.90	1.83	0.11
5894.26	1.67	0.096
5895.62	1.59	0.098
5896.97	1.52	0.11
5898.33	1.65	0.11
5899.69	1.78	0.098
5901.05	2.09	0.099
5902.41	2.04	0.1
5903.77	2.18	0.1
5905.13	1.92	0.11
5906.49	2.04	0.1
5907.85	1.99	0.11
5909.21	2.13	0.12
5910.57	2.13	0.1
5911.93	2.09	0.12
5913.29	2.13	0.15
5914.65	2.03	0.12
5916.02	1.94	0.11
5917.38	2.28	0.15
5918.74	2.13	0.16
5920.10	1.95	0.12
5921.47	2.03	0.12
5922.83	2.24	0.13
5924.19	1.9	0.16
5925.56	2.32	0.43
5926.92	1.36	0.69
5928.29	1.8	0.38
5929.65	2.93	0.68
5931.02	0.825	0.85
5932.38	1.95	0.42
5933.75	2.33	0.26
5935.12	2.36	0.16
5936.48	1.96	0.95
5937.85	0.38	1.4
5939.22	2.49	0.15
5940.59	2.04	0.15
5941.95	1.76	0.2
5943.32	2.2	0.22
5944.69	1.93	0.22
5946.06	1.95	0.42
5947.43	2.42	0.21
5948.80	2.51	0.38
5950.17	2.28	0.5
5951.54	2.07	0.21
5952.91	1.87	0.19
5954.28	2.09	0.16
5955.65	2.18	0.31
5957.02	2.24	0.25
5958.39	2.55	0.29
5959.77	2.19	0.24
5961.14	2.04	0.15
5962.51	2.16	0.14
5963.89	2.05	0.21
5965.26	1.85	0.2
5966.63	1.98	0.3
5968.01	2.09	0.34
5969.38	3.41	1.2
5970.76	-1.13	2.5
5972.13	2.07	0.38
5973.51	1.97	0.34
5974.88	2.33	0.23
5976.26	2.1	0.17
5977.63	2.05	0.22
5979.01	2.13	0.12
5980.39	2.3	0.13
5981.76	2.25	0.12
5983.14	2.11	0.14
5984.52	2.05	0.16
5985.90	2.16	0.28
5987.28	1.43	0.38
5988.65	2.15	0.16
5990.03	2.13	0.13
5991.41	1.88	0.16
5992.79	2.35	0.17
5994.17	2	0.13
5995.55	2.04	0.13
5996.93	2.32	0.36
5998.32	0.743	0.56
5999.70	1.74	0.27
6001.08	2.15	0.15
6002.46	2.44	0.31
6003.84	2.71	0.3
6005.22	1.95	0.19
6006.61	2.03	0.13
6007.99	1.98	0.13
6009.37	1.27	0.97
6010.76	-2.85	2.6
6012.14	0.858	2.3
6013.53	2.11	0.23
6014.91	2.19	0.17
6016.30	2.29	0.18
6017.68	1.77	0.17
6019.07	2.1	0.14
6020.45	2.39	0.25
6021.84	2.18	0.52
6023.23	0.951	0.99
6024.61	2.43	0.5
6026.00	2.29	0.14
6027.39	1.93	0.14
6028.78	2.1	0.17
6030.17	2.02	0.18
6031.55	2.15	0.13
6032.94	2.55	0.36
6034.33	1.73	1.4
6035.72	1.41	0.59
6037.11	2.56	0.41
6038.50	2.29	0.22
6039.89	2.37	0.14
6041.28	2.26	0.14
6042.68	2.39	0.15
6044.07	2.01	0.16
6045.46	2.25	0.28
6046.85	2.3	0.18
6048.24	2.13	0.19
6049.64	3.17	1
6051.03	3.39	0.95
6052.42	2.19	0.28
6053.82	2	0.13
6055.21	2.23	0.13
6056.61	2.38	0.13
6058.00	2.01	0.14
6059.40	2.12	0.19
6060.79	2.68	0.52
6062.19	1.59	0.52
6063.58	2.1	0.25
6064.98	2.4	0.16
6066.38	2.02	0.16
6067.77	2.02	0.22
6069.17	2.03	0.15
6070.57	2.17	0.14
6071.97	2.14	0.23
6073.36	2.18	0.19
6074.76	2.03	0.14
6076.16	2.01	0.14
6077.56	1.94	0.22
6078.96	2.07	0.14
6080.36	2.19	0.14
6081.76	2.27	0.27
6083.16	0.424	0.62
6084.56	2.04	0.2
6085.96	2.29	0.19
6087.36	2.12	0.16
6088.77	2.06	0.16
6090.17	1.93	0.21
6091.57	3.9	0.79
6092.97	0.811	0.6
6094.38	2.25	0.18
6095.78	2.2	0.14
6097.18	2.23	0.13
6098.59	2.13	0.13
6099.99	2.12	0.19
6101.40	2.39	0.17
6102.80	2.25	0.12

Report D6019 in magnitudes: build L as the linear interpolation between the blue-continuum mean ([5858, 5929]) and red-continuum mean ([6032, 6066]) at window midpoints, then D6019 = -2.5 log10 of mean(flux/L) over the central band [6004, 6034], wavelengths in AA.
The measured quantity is 0.25 mag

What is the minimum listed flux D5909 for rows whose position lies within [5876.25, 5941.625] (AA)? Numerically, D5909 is 0.38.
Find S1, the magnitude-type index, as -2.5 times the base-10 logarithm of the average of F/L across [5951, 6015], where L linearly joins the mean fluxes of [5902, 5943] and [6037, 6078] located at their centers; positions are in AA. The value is 0.12 mag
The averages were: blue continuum 1.99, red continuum 2.24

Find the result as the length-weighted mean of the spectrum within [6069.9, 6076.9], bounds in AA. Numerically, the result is 2.11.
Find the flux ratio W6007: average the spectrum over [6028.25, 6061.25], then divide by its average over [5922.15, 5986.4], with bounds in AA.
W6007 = 1.13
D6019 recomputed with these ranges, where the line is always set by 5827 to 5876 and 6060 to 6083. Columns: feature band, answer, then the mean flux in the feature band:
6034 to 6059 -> -0.10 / 2.29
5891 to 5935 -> 0.08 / 1.96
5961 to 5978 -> 0.10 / 1.91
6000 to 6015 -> 0.35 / 1.51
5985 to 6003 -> 0.07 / 1.96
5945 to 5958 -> -0.04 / 2.18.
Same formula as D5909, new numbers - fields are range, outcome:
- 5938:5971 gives -1.13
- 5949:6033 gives -2.85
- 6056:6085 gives 0.424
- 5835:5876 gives 1.92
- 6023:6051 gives 0.951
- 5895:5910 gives 1.52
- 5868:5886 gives 1.89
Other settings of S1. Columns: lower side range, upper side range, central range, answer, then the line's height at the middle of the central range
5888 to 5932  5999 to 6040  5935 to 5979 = -0.062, 1.9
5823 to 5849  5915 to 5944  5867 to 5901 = 0.094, 2.08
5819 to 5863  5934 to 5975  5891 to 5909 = 0.128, 2.09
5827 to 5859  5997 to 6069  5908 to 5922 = 0.011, 2.1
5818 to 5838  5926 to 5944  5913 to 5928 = -0.053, 1.92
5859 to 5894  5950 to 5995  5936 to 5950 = 0.027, 2.03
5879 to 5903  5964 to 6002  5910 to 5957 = -0.073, 1.9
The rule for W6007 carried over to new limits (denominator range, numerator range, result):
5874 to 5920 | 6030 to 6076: 1.14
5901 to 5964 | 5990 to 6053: 0.97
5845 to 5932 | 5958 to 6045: 0.97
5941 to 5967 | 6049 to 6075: 1.06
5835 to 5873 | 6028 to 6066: 1.05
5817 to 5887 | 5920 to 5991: 0.95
